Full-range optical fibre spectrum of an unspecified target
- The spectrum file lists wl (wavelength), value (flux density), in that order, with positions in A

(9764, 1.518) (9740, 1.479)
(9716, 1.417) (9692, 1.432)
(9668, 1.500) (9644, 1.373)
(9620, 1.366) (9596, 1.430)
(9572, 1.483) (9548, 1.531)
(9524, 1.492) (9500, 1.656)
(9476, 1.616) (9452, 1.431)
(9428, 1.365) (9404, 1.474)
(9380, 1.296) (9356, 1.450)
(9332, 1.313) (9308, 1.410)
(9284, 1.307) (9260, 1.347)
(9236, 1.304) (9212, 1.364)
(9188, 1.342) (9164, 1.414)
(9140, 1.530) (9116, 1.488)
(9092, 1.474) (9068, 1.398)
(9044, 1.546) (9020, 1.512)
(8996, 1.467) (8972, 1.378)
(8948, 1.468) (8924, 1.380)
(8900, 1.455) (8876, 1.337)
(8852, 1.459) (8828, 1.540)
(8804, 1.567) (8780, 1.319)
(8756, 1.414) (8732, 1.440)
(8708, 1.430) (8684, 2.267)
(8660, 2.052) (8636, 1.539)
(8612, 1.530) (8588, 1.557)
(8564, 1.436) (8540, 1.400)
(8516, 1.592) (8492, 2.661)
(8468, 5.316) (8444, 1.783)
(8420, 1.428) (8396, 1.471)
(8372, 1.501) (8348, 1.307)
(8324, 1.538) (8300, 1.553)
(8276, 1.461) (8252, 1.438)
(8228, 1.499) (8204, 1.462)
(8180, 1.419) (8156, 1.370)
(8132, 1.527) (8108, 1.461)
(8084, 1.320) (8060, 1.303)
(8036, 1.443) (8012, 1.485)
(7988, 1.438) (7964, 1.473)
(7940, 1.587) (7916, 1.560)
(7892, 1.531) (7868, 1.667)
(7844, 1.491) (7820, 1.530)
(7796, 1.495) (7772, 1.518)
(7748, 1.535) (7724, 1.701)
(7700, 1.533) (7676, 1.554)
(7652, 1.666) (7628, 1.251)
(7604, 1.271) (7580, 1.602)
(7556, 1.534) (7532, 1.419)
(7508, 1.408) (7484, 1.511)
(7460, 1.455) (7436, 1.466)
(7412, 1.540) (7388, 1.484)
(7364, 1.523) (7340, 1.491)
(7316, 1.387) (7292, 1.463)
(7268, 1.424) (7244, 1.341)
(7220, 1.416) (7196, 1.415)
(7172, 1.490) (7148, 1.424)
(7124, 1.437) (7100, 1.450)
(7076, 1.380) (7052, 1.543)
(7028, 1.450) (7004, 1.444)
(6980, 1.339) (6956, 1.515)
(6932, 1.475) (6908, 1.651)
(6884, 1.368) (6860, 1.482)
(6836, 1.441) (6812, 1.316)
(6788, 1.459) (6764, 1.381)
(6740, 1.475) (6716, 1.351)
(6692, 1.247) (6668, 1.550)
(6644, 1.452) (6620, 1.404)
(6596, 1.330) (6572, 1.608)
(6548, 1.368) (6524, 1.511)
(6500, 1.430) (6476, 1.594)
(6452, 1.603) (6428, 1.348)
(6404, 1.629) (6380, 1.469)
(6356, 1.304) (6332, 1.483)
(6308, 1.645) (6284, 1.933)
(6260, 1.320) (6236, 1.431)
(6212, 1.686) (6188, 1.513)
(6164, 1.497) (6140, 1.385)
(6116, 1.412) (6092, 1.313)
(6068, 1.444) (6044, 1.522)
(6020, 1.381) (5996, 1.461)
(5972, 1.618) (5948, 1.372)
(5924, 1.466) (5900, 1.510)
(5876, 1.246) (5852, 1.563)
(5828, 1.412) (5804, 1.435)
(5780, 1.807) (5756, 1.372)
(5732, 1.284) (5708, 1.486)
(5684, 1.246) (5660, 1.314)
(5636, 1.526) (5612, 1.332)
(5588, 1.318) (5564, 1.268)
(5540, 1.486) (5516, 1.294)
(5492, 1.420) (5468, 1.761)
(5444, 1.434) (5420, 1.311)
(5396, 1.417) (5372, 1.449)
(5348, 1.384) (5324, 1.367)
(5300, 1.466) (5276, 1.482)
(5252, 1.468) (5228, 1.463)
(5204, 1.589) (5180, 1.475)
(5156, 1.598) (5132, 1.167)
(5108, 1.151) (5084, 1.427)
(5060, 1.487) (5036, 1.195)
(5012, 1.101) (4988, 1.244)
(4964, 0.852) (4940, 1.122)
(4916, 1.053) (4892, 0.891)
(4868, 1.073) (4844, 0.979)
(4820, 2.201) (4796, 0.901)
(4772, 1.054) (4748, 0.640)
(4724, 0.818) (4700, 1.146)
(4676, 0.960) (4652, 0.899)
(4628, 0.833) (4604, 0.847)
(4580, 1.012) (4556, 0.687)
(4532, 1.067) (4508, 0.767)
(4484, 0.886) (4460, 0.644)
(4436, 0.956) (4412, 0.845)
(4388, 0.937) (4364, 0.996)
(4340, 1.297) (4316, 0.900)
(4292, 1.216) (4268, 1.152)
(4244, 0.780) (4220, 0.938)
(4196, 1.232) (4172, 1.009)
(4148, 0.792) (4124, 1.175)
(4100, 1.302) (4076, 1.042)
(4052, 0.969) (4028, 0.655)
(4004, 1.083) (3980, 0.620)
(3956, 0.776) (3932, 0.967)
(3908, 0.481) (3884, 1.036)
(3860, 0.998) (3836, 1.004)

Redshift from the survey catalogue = 0.29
